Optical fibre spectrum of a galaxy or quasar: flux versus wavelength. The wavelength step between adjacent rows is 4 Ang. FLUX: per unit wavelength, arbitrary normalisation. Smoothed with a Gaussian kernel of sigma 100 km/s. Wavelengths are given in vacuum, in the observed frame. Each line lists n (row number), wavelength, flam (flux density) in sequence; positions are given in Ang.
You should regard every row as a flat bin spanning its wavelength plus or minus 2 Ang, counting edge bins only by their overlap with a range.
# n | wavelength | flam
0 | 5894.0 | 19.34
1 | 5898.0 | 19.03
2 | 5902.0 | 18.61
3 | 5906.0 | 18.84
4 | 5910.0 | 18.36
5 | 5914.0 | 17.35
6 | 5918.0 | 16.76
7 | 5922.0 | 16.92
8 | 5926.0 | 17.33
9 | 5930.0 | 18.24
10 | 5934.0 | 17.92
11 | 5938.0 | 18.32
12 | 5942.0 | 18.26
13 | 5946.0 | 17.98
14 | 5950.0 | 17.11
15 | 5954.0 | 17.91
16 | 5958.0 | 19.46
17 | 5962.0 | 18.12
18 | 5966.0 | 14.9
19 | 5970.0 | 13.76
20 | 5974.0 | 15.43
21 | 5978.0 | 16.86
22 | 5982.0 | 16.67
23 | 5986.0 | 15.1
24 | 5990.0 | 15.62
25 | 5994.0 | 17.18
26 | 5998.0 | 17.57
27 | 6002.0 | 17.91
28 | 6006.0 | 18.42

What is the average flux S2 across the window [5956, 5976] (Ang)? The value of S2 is 16.3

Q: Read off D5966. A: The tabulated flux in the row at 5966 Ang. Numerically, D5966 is 14.9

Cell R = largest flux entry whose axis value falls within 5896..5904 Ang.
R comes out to 19.03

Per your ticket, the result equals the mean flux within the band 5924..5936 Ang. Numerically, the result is 17.8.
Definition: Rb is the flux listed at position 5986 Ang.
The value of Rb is 15.1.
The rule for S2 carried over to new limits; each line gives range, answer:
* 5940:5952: 17.8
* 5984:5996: 16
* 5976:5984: 16.8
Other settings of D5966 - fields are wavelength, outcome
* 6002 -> 17.91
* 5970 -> 13.76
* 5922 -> 16.92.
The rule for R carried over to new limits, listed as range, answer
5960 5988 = 18.12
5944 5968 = 19.46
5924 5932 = 18.24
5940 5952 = 18.26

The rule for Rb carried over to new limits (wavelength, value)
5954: 17.91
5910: 18.36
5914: 17.35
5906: 18.84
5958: 19.46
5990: 15.62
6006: 18.42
